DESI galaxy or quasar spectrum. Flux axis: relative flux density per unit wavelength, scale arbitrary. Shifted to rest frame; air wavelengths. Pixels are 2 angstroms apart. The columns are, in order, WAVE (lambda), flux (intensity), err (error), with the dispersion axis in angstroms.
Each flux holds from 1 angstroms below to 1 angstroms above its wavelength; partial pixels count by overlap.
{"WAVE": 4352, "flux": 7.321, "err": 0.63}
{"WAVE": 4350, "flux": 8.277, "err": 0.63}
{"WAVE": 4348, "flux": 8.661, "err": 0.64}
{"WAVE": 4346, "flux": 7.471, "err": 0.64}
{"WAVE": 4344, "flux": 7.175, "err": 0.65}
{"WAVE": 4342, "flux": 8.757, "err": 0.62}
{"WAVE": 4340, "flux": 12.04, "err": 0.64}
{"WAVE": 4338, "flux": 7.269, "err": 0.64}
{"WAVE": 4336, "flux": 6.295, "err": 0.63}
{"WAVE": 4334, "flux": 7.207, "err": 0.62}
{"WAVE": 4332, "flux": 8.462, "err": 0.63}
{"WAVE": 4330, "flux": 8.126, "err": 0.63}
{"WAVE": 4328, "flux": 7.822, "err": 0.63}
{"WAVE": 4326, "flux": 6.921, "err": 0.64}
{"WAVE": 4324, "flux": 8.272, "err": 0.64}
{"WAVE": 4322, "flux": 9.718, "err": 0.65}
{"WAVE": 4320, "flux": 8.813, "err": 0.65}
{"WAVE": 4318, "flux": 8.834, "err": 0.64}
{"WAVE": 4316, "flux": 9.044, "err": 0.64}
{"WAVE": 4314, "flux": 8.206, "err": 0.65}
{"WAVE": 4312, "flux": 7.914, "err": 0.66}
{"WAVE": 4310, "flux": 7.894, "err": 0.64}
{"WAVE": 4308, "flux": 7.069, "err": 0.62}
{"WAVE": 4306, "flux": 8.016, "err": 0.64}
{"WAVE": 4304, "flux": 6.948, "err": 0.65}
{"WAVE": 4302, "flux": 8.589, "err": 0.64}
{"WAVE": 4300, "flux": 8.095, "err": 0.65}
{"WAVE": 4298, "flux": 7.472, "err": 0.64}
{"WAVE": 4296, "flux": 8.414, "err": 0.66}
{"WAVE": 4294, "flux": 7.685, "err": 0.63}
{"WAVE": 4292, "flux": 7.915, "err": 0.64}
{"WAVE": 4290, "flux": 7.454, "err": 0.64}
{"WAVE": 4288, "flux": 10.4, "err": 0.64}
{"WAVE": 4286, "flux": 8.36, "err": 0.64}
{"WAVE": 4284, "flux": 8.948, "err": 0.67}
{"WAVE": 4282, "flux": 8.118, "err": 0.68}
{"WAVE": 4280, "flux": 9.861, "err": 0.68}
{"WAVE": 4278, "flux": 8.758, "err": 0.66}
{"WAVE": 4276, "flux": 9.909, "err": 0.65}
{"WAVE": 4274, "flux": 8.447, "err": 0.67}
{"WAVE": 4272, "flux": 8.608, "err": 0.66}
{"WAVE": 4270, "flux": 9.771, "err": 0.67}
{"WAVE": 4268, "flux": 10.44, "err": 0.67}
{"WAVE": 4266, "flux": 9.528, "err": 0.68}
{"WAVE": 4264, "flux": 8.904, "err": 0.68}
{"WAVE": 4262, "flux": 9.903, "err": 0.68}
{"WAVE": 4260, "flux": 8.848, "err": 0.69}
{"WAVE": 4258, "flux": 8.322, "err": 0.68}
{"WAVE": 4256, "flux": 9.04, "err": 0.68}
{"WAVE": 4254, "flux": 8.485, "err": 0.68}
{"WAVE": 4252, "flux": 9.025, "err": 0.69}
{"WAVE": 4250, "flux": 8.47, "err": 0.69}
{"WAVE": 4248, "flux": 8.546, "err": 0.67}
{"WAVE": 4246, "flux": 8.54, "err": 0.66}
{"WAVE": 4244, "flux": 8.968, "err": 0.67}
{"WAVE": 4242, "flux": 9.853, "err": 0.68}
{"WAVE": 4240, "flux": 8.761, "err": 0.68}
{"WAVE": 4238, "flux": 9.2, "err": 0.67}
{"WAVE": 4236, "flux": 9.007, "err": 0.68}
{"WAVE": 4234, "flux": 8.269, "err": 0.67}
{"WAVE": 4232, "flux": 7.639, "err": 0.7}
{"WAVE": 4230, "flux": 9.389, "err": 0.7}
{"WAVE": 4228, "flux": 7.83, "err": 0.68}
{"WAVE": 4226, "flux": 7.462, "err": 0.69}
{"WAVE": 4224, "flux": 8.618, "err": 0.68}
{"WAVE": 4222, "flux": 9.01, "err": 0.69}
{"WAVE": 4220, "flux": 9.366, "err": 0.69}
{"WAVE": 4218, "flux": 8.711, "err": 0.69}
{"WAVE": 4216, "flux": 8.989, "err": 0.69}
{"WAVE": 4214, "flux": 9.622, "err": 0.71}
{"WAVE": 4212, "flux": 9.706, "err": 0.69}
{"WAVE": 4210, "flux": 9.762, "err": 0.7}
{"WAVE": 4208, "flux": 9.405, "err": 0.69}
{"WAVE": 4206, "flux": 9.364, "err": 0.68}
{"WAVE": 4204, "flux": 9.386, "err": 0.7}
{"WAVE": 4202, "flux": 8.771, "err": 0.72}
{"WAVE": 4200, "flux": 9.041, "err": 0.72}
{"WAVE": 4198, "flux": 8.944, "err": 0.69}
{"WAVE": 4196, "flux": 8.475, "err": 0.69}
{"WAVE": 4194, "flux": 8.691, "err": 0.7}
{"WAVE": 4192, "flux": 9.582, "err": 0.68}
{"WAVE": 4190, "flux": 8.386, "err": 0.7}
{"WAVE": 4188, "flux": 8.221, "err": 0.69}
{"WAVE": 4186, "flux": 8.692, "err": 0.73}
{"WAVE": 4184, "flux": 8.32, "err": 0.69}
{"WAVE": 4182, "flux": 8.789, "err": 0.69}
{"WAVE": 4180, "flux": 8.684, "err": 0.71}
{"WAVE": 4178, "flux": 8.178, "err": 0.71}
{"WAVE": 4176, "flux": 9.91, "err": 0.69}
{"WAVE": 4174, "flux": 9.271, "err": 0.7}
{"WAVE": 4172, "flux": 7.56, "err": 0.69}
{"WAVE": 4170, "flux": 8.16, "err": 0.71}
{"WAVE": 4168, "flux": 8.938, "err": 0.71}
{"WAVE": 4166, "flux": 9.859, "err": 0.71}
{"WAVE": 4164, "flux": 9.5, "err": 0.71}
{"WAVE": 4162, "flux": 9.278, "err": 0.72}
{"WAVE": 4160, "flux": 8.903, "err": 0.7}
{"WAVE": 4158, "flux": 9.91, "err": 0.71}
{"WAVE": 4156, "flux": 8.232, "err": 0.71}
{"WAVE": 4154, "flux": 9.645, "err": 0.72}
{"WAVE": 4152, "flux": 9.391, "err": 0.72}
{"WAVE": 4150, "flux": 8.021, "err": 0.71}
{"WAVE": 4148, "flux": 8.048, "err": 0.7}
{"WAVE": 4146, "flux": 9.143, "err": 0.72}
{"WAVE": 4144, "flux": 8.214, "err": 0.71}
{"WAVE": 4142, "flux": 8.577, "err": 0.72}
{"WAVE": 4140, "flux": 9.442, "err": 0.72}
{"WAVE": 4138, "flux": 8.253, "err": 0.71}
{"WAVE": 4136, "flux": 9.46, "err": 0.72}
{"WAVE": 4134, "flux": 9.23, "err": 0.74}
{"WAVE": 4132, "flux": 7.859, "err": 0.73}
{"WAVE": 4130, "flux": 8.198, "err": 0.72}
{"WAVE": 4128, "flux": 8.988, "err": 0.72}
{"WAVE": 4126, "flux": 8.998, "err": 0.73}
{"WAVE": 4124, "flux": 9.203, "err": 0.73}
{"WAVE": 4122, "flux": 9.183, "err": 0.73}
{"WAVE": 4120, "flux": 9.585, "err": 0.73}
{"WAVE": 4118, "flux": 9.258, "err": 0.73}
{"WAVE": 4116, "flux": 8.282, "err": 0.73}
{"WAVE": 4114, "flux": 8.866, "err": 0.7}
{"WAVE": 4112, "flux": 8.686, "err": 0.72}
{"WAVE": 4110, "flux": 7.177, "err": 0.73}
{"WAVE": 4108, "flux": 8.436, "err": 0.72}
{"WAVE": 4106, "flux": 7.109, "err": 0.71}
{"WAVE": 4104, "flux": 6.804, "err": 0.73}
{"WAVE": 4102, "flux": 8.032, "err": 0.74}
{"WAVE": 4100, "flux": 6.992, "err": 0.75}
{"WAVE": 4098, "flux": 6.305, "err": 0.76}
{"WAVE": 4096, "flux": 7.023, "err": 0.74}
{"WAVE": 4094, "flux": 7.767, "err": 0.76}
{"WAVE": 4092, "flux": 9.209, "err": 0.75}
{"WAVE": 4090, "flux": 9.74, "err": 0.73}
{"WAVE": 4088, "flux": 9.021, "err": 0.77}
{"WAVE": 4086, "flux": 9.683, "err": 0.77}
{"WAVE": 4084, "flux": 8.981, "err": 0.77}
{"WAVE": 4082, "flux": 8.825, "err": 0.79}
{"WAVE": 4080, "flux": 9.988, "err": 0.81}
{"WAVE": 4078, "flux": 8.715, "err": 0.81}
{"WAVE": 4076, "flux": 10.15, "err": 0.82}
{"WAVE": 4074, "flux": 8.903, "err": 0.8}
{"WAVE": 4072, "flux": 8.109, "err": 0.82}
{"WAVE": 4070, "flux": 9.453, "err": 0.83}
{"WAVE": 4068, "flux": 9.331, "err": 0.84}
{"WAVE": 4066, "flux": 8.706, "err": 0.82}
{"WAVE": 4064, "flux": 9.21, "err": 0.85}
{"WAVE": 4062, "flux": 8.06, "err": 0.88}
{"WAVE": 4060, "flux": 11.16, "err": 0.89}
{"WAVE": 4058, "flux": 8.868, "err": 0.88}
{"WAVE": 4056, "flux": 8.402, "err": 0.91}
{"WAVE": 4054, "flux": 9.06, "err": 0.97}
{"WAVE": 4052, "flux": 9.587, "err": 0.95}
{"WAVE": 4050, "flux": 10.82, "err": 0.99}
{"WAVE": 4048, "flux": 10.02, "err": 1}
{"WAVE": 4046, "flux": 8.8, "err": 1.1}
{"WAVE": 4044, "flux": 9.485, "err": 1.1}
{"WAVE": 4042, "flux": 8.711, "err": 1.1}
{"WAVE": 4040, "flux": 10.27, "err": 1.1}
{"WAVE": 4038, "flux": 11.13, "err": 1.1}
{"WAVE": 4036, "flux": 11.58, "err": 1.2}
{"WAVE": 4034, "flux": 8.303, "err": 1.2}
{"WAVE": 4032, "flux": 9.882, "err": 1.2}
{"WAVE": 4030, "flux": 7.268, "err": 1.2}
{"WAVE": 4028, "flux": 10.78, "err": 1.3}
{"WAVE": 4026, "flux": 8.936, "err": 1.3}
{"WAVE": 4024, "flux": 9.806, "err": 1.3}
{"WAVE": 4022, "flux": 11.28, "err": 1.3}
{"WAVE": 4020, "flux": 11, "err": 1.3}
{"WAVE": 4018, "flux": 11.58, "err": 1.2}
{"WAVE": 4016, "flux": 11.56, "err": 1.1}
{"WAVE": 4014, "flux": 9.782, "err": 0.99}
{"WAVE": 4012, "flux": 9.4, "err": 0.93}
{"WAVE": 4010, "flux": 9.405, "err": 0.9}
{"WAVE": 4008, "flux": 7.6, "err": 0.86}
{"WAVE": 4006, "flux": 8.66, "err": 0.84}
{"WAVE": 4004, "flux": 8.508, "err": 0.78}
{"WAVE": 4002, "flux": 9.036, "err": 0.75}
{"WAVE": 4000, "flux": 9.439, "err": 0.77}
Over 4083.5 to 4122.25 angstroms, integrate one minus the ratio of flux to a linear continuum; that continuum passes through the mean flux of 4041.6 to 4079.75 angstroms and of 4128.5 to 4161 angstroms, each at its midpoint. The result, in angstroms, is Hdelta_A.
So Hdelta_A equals 3.2 angstroms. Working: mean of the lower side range 9.26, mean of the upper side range 8.79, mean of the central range 8.28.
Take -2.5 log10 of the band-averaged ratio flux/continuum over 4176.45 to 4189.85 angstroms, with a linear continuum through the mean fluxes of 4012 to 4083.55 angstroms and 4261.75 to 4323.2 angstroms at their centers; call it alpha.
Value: 0.07 mag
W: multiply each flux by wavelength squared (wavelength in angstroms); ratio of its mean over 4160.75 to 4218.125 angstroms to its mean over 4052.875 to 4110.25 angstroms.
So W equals 1.10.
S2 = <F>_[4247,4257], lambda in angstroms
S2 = 8.71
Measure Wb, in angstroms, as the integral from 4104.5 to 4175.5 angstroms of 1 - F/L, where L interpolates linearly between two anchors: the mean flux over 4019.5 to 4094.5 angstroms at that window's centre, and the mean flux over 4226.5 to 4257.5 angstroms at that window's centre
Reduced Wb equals 2.7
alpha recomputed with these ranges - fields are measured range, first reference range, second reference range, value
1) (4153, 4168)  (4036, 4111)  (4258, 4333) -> -0.07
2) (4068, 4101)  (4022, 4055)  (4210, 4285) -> 0.10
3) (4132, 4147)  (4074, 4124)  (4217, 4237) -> -0.04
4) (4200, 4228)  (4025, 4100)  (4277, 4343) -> -0.05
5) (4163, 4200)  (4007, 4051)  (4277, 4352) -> 0.03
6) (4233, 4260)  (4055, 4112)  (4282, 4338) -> -0.07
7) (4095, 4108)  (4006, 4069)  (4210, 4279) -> 0.30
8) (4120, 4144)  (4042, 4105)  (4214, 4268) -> 0.00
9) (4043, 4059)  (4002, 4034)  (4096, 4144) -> -0.02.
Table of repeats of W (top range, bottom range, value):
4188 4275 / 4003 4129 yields 1.06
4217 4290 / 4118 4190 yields 1.06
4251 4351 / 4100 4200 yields 1.05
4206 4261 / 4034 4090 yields 1.02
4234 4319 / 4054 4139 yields 1.09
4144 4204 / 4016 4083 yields 0.98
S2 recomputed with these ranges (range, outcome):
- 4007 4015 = 9.05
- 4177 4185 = 8.49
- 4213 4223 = 9.14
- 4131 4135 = 8.54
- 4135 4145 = 8.79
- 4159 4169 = 9.3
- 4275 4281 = 9.51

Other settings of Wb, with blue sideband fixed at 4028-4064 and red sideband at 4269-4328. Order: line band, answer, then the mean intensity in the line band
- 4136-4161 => 0.6 angstroms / 8.84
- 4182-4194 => 0.3 angstroms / 8.66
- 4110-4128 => 0.6 angstroms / 8.9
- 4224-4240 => 0.5 angstroms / 8.44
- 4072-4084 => 0.2 angstroms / 9.19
